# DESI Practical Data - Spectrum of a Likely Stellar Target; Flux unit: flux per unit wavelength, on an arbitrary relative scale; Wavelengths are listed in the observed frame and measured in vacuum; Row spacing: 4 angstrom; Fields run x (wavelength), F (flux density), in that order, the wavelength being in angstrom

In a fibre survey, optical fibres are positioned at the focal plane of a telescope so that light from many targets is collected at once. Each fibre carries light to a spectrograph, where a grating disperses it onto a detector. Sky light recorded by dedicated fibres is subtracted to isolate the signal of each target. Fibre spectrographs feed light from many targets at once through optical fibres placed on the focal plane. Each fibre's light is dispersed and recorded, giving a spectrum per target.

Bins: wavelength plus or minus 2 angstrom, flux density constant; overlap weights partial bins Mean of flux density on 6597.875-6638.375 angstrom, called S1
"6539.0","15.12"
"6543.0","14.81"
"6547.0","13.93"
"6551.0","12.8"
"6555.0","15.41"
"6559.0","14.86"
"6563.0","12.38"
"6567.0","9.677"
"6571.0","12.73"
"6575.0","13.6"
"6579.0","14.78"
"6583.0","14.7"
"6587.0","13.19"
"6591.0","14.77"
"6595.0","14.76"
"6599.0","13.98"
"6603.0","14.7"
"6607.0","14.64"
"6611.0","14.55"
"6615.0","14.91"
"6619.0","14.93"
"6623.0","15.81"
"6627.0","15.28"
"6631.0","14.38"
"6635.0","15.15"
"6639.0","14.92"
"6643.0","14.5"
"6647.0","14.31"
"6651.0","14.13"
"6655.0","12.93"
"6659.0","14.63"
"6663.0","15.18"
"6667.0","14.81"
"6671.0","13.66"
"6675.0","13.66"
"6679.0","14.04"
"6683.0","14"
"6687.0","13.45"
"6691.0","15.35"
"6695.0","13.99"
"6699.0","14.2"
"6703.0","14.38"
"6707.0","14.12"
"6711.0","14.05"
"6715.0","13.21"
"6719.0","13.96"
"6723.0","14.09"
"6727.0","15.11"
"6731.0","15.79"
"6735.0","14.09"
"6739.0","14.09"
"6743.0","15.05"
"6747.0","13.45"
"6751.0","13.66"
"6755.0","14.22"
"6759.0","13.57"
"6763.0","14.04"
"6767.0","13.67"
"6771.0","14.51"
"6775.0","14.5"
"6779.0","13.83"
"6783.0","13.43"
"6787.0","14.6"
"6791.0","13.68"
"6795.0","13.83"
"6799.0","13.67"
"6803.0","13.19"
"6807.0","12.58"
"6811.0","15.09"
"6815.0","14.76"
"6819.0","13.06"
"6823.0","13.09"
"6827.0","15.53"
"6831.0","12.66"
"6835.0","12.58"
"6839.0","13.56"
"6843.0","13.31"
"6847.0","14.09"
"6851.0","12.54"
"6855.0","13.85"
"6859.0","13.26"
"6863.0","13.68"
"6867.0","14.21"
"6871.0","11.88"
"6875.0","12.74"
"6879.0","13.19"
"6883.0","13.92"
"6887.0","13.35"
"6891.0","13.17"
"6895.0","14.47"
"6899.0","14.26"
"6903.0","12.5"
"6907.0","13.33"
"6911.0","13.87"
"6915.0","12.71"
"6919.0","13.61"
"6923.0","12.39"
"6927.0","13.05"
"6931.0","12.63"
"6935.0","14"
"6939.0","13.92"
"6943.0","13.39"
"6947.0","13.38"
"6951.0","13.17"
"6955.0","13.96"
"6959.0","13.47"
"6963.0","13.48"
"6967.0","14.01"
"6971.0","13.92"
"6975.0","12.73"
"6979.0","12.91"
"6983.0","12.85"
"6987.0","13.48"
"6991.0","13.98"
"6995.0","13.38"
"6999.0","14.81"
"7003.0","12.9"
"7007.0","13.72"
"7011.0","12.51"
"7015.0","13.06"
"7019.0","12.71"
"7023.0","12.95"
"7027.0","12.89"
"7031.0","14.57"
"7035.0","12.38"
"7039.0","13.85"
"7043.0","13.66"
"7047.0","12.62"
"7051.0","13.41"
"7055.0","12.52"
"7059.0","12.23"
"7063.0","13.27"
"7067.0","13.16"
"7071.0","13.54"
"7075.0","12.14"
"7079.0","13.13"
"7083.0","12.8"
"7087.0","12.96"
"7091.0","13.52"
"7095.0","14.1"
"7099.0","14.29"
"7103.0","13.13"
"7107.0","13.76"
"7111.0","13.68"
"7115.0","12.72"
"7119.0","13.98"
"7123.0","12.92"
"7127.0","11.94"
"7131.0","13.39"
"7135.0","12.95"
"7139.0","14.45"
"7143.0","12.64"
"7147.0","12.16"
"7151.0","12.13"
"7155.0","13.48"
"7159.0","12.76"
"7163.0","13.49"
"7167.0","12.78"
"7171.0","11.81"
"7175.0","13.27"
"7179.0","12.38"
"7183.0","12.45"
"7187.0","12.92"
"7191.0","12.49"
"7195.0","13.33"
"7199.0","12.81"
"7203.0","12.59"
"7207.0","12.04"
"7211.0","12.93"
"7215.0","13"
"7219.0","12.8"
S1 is 14.9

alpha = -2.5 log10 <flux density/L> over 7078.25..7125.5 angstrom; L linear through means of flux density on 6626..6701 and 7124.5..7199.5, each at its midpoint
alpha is -0.03 mag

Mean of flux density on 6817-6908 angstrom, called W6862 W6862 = 13.4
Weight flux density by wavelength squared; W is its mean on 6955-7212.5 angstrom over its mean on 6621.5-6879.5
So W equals 1.03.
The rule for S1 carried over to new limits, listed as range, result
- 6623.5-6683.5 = 14.4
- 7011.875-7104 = 13.2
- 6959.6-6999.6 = 13.5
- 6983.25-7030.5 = 13.3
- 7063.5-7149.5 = 13.2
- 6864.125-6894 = 13.3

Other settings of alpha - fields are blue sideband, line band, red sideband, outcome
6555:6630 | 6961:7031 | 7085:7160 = 0.01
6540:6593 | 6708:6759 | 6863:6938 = -0.05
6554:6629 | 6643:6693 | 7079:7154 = -0.01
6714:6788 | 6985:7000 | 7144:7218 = -0.04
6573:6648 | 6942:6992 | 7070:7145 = 0.02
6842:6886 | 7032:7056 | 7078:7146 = 0.01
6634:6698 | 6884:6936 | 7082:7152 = 0.03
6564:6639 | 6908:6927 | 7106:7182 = 0.03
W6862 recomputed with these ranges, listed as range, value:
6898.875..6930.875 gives 13.1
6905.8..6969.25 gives 13.4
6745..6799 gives 13.9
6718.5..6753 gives 14.4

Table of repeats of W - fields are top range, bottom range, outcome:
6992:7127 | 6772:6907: 1.04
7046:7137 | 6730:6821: 1.03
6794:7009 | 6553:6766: 1.02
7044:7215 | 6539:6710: 1.06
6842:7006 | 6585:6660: 1.01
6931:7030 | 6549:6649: 1.05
